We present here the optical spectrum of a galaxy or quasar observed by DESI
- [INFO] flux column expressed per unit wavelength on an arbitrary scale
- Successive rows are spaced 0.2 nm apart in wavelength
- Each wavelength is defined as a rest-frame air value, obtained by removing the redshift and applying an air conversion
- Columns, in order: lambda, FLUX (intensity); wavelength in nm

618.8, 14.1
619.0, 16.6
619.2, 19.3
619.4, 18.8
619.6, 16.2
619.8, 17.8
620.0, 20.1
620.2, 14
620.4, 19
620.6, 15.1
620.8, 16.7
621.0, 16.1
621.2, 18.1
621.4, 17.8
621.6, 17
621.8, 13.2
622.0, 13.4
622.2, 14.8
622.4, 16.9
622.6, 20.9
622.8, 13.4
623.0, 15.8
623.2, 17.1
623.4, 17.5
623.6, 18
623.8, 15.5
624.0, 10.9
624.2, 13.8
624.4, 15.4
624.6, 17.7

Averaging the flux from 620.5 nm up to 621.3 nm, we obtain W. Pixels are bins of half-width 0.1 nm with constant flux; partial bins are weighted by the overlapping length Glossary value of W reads 16.5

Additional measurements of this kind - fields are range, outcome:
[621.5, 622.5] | 15.1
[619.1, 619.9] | 18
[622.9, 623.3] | 16.5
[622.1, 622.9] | 16.5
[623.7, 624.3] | 13.4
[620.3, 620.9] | 16.9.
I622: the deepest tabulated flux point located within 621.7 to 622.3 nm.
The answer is 13.2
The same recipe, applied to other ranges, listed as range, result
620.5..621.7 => 15.1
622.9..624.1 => 10.9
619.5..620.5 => 14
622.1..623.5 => 13.4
